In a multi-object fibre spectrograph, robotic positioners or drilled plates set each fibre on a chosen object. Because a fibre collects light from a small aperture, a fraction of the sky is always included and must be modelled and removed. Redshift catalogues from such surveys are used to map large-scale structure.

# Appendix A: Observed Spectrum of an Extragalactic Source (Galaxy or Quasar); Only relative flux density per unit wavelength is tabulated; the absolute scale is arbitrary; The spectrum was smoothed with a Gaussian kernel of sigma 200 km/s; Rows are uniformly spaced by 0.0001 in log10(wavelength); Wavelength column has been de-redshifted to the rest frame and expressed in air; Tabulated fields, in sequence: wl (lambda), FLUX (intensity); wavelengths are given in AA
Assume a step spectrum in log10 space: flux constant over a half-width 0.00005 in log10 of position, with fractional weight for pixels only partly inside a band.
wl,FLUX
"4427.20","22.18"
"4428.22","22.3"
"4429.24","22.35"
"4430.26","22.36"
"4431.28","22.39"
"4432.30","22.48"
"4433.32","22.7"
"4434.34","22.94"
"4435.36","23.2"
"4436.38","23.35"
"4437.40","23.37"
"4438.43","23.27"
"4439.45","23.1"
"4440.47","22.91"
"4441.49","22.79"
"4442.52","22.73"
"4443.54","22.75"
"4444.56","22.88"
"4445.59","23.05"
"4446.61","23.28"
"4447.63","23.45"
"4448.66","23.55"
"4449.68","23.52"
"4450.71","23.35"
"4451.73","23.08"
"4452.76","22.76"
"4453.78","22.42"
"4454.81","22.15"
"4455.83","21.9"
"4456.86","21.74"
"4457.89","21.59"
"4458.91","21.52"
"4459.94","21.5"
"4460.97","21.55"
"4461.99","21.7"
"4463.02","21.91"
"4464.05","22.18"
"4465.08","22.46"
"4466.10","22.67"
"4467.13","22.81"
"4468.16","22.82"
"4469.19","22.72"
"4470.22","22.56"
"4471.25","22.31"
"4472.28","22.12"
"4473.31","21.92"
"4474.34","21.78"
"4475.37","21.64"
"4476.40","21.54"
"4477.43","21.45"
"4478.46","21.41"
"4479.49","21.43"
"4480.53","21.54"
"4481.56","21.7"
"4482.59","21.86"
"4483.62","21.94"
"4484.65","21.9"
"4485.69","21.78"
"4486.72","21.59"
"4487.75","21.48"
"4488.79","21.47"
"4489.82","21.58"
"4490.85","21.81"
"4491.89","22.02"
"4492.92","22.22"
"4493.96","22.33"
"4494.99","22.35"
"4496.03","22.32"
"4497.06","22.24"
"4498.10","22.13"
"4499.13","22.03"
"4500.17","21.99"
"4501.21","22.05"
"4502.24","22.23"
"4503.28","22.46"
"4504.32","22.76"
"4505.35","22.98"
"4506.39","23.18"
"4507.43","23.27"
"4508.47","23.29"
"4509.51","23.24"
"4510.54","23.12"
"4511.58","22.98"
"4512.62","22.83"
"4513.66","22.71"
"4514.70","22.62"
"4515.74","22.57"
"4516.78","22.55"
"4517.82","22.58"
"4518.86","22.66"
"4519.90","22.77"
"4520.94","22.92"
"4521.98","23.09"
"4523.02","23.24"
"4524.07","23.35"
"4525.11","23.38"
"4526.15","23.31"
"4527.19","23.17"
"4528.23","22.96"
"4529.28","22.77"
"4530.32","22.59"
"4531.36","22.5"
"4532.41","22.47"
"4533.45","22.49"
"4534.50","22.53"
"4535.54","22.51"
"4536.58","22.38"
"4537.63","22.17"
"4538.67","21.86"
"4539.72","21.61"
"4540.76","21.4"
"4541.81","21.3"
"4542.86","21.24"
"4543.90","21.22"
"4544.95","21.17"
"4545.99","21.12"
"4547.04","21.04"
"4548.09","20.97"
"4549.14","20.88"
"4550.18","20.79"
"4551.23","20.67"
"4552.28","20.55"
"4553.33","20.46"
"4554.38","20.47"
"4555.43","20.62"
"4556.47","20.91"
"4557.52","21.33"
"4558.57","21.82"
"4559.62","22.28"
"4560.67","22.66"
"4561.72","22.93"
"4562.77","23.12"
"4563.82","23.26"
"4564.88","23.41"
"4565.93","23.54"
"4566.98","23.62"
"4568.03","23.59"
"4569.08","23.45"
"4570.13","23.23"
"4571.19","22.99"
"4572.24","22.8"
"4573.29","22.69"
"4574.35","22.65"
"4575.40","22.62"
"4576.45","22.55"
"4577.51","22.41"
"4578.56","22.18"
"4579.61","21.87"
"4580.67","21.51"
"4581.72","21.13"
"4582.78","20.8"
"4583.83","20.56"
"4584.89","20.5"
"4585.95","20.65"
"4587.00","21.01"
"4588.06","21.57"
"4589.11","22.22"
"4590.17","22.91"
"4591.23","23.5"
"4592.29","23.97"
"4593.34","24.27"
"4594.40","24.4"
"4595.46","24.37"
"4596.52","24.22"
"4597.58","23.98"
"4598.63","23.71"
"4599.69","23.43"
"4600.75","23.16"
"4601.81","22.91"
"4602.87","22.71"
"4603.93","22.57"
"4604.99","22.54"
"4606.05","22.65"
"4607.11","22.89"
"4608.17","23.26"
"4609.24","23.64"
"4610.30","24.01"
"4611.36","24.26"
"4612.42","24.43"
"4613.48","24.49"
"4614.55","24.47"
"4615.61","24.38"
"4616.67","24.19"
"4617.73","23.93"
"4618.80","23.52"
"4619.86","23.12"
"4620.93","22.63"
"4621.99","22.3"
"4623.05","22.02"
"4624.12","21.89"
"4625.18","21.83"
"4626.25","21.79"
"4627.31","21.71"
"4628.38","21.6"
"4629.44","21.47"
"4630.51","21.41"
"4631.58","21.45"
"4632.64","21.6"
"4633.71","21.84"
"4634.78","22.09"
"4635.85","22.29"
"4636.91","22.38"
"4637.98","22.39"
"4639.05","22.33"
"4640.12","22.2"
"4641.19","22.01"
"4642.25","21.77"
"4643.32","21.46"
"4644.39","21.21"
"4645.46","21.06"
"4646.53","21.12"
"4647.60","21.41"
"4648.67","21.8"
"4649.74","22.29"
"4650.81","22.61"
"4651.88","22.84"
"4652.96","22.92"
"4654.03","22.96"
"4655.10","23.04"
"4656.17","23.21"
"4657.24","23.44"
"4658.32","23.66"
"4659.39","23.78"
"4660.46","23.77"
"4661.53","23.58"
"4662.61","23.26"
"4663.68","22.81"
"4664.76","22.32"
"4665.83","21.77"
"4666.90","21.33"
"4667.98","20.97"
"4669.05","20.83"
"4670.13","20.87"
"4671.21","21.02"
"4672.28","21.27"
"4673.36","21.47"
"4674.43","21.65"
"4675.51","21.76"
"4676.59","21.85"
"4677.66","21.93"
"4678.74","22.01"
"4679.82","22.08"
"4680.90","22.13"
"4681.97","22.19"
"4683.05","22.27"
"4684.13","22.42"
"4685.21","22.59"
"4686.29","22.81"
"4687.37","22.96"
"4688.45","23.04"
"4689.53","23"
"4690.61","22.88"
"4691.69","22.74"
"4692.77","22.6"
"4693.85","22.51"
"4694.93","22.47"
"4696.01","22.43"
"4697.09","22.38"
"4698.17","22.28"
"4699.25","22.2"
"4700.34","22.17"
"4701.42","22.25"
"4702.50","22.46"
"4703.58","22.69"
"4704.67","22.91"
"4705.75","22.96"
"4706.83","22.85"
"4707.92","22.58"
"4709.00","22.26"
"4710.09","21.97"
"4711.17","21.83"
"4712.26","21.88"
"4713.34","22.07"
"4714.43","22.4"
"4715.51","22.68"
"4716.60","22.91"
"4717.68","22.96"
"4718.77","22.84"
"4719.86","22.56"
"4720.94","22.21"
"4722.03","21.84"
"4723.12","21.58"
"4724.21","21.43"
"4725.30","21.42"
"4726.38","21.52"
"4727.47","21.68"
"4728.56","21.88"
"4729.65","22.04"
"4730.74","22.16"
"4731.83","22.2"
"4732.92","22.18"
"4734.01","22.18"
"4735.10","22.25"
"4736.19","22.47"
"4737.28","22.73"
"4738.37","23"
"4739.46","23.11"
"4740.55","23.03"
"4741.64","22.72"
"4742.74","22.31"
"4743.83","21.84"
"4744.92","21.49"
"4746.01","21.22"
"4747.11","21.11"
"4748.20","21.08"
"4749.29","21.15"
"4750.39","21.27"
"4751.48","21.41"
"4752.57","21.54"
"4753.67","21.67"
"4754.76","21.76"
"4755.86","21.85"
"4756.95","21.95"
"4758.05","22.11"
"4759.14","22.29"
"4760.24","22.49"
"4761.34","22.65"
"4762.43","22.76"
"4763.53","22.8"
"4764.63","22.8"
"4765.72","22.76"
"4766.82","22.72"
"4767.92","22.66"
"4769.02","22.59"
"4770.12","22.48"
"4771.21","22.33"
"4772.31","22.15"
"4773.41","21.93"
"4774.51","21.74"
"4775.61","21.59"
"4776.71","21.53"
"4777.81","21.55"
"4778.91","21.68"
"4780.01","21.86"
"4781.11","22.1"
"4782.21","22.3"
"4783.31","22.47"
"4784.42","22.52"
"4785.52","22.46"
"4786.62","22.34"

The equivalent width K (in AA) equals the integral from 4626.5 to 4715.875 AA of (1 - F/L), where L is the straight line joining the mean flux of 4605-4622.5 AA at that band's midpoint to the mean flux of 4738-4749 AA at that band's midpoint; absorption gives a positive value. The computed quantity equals 2.63 AA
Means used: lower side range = 23.6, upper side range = 22.1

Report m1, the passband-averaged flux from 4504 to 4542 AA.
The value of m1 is 22.7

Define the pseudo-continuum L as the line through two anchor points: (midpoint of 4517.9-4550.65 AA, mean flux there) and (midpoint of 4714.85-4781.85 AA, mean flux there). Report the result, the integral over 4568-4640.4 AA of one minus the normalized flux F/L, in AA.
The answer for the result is -1.7 AA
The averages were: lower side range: 22.2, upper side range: 22.1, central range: 22.7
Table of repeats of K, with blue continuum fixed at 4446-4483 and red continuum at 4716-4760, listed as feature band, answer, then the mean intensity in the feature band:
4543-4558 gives 0.9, 20.9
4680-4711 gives -0.7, 22.5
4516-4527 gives -0.4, 23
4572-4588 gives 0.3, 21.7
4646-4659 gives -0.3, 22.6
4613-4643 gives -0.5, 22.5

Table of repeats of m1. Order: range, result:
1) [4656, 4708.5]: 22.4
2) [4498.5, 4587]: 22.2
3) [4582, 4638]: 22.7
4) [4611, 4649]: 22.4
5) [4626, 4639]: 21.9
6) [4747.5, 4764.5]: 21.9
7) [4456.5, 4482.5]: 21.9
